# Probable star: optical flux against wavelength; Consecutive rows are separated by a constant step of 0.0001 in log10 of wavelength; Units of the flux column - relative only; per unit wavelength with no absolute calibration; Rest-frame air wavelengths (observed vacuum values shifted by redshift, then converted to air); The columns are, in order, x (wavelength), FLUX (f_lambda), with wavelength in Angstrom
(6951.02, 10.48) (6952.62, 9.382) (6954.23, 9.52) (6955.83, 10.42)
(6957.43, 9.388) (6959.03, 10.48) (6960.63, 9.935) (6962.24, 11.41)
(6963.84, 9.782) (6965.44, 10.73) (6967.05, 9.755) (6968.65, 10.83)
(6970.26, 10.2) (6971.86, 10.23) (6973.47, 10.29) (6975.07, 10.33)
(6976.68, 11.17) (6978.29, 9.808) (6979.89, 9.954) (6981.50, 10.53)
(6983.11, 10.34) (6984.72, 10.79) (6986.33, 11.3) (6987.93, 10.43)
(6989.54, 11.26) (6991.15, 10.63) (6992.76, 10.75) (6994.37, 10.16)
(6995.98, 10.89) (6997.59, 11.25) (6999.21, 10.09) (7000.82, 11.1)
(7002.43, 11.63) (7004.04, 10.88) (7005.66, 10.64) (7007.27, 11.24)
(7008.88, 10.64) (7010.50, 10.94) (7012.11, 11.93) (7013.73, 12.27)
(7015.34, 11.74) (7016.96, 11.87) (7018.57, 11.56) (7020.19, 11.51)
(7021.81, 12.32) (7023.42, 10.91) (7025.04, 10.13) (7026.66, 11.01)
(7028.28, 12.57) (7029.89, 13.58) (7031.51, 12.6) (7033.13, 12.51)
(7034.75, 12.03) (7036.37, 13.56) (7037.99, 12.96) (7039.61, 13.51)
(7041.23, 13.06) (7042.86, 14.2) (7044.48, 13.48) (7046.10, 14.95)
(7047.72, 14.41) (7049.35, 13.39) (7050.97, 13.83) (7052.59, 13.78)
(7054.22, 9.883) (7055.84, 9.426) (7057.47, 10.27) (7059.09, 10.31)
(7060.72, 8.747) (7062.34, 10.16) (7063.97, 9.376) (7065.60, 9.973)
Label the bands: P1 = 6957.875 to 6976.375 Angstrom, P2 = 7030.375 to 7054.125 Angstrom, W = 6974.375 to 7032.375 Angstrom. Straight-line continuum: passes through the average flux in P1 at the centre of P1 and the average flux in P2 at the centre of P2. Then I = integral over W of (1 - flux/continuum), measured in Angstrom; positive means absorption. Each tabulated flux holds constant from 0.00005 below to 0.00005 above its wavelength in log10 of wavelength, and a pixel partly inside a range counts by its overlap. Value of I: 3.2 Angstrom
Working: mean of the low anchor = 10.4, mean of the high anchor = 13.3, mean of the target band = 11.1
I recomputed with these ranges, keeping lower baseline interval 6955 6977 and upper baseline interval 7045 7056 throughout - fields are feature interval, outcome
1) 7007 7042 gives 0.51 Angstrom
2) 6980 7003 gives 0.80 Angstrom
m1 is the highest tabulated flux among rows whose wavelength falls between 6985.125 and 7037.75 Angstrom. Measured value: 13.58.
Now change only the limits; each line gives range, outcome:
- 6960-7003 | 11.63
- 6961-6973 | 11.41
